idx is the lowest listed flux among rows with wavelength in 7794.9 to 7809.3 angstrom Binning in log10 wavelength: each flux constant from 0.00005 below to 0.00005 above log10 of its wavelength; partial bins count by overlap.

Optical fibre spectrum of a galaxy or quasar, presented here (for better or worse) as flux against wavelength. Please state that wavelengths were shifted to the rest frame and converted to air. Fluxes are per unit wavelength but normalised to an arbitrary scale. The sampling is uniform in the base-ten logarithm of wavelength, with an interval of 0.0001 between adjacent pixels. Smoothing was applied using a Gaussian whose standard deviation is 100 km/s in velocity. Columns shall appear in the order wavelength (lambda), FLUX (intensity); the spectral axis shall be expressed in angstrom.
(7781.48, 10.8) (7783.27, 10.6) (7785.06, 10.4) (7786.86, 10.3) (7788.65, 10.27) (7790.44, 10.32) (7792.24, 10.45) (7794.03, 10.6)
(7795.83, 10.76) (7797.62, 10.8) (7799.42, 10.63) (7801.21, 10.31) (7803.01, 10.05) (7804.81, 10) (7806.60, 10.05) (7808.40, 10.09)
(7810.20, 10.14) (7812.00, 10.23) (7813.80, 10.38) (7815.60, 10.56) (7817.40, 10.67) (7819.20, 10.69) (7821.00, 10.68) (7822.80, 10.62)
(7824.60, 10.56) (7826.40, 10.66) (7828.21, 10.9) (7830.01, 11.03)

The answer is 10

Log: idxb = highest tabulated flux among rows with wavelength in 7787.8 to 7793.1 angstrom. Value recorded 10.45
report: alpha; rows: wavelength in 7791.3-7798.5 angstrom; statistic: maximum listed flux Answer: 10.8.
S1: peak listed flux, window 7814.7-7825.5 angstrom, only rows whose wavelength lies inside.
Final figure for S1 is 10.69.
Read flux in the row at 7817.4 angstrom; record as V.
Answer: 10.67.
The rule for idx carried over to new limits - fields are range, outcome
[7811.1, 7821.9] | 10.23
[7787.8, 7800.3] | 10.27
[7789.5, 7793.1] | 10.32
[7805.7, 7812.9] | 10.05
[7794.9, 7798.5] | 10.76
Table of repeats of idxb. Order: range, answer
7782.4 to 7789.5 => 10.6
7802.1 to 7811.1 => 10.14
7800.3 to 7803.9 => 10.31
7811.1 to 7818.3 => 10.67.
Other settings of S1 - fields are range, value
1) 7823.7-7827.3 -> 10.66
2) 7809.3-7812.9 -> 10.23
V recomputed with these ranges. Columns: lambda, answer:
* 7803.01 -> 10.05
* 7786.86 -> 10.3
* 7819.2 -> 10.69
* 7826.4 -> 10.66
